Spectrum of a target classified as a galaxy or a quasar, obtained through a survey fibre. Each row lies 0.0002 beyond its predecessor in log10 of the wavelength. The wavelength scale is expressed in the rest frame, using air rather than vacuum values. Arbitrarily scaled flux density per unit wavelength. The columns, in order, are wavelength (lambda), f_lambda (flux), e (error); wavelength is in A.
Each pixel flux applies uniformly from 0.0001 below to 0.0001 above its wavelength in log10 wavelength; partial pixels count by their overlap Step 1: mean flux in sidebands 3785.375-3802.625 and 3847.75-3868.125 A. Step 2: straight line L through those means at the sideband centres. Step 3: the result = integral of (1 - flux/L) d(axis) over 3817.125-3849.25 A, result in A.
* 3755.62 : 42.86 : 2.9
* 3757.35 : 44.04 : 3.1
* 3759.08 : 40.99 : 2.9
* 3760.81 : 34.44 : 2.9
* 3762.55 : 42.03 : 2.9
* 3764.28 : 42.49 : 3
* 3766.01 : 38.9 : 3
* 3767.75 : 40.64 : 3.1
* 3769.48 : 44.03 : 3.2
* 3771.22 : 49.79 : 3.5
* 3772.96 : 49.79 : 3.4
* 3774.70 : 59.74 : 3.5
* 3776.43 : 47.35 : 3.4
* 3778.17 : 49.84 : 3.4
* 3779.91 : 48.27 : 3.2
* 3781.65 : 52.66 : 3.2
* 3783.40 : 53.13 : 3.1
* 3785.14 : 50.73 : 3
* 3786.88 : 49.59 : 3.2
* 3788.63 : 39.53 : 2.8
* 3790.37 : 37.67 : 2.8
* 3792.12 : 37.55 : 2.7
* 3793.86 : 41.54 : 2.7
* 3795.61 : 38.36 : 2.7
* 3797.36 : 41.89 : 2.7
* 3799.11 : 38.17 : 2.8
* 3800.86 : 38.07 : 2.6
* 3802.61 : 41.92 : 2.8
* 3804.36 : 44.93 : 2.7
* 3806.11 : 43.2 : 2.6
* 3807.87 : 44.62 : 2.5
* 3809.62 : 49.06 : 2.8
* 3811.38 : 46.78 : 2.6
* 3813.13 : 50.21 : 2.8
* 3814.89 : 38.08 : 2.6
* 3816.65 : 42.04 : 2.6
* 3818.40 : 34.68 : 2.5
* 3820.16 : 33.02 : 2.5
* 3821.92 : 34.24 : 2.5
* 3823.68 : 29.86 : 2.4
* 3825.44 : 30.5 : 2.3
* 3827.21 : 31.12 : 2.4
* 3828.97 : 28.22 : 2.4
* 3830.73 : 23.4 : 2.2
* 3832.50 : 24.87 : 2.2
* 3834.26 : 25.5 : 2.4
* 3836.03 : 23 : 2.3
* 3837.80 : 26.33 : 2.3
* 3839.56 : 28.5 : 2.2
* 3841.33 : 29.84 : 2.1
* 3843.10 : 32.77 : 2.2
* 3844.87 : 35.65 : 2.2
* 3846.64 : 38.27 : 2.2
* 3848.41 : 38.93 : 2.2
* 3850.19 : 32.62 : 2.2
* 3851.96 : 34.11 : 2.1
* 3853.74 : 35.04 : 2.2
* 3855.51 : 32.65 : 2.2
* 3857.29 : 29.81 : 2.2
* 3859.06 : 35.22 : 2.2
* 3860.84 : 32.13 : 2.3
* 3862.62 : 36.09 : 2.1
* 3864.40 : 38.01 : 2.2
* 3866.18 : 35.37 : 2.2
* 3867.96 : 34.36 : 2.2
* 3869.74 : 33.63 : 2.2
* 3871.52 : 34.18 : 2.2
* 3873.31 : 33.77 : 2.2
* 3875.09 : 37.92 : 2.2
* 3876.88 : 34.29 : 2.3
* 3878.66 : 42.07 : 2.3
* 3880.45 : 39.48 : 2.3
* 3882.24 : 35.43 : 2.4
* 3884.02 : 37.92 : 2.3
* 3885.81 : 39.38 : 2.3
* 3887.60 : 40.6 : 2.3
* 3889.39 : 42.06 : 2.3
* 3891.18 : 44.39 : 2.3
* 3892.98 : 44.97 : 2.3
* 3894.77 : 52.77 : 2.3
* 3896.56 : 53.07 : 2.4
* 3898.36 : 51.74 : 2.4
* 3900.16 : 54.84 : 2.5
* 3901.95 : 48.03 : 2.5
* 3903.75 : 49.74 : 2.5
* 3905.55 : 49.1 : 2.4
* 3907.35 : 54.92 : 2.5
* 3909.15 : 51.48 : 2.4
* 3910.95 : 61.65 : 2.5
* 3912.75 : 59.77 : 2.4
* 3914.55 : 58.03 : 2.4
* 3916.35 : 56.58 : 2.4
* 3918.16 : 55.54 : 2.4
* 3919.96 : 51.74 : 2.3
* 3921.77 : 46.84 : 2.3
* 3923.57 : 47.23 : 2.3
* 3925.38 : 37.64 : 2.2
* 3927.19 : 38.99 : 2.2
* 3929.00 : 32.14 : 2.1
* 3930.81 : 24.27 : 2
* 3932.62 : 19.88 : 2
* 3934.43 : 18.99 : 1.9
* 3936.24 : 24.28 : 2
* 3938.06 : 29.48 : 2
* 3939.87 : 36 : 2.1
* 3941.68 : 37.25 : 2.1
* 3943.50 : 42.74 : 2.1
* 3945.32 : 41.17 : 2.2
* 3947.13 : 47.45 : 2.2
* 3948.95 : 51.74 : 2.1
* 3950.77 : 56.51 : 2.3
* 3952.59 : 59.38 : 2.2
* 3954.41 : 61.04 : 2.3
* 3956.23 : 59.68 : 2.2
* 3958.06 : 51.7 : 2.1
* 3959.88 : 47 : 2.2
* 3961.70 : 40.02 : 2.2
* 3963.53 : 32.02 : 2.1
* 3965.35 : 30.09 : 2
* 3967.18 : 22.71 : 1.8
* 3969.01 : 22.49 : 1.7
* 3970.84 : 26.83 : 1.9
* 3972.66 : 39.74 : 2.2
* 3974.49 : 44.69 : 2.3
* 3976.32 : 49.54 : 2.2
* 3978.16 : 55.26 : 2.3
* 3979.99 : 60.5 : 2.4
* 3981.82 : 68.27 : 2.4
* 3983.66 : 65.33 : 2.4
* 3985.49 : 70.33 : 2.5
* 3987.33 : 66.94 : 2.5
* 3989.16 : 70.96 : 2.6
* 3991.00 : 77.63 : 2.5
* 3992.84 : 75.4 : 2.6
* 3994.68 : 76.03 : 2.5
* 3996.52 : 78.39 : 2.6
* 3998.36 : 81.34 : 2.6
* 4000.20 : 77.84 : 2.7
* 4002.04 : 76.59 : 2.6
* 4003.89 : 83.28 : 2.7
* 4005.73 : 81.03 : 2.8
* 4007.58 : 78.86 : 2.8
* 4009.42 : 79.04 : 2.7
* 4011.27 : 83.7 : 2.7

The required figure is 5.4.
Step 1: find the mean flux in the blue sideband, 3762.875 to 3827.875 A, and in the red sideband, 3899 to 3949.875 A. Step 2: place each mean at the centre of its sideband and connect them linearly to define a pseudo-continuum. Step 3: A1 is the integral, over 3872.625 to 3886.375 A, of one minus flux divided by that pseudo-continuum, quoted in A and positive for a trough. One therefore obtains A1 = 1.9 A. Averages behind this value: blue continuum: 42.8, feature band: 37.6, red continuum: 43.9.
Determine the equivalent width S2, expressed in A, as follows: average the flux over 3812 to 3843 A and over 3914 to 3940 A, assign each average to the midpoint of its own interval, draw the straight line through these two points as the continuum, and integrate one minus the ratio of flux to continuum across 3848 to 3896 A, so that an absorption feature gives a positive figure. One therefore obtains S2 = -3.9 A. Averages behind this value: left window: 31.5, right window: 38.3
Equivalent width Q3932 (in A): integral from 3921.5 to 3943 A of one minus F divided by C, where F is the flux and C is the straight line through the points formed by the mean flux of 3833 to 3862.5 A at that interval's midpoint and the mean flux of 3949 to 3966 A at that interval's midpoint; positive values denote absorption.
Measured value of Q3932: 6.0 A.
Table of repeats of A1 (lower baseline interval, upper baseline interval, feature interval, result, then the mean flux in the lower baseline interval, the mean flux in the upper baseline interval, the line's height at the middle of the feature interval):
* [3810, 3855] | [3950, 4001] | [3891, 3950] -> 2.6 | 33.3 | 56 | 47.2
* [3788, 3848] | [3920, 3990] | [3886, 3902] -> -2.8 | 36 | 44.2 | 40.6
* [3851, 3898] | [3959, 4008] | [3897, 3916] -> -4.1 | 38.2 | 59.1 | 44.3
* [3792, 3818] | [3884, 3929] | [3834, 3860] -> 7.6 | 42.4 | 49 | 45.2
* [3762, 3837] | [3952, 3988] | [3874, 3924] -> -2.9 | 40.7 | 48.5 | 45.2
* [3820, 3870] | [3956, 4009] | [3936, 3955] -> 2.7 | 31.8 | 59.2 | 51.8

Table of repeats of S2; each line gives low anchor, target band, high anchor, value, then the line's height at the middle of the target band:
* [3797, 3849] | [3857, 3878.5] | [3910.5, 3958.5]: 2.3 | 39.1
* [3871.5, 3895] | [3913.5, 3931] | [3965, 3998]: 0.1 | 46.4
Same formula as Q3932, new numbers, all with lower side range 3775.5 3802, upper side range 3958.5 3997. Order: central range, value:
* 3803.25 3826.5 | 2.8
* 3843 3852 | 2.2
